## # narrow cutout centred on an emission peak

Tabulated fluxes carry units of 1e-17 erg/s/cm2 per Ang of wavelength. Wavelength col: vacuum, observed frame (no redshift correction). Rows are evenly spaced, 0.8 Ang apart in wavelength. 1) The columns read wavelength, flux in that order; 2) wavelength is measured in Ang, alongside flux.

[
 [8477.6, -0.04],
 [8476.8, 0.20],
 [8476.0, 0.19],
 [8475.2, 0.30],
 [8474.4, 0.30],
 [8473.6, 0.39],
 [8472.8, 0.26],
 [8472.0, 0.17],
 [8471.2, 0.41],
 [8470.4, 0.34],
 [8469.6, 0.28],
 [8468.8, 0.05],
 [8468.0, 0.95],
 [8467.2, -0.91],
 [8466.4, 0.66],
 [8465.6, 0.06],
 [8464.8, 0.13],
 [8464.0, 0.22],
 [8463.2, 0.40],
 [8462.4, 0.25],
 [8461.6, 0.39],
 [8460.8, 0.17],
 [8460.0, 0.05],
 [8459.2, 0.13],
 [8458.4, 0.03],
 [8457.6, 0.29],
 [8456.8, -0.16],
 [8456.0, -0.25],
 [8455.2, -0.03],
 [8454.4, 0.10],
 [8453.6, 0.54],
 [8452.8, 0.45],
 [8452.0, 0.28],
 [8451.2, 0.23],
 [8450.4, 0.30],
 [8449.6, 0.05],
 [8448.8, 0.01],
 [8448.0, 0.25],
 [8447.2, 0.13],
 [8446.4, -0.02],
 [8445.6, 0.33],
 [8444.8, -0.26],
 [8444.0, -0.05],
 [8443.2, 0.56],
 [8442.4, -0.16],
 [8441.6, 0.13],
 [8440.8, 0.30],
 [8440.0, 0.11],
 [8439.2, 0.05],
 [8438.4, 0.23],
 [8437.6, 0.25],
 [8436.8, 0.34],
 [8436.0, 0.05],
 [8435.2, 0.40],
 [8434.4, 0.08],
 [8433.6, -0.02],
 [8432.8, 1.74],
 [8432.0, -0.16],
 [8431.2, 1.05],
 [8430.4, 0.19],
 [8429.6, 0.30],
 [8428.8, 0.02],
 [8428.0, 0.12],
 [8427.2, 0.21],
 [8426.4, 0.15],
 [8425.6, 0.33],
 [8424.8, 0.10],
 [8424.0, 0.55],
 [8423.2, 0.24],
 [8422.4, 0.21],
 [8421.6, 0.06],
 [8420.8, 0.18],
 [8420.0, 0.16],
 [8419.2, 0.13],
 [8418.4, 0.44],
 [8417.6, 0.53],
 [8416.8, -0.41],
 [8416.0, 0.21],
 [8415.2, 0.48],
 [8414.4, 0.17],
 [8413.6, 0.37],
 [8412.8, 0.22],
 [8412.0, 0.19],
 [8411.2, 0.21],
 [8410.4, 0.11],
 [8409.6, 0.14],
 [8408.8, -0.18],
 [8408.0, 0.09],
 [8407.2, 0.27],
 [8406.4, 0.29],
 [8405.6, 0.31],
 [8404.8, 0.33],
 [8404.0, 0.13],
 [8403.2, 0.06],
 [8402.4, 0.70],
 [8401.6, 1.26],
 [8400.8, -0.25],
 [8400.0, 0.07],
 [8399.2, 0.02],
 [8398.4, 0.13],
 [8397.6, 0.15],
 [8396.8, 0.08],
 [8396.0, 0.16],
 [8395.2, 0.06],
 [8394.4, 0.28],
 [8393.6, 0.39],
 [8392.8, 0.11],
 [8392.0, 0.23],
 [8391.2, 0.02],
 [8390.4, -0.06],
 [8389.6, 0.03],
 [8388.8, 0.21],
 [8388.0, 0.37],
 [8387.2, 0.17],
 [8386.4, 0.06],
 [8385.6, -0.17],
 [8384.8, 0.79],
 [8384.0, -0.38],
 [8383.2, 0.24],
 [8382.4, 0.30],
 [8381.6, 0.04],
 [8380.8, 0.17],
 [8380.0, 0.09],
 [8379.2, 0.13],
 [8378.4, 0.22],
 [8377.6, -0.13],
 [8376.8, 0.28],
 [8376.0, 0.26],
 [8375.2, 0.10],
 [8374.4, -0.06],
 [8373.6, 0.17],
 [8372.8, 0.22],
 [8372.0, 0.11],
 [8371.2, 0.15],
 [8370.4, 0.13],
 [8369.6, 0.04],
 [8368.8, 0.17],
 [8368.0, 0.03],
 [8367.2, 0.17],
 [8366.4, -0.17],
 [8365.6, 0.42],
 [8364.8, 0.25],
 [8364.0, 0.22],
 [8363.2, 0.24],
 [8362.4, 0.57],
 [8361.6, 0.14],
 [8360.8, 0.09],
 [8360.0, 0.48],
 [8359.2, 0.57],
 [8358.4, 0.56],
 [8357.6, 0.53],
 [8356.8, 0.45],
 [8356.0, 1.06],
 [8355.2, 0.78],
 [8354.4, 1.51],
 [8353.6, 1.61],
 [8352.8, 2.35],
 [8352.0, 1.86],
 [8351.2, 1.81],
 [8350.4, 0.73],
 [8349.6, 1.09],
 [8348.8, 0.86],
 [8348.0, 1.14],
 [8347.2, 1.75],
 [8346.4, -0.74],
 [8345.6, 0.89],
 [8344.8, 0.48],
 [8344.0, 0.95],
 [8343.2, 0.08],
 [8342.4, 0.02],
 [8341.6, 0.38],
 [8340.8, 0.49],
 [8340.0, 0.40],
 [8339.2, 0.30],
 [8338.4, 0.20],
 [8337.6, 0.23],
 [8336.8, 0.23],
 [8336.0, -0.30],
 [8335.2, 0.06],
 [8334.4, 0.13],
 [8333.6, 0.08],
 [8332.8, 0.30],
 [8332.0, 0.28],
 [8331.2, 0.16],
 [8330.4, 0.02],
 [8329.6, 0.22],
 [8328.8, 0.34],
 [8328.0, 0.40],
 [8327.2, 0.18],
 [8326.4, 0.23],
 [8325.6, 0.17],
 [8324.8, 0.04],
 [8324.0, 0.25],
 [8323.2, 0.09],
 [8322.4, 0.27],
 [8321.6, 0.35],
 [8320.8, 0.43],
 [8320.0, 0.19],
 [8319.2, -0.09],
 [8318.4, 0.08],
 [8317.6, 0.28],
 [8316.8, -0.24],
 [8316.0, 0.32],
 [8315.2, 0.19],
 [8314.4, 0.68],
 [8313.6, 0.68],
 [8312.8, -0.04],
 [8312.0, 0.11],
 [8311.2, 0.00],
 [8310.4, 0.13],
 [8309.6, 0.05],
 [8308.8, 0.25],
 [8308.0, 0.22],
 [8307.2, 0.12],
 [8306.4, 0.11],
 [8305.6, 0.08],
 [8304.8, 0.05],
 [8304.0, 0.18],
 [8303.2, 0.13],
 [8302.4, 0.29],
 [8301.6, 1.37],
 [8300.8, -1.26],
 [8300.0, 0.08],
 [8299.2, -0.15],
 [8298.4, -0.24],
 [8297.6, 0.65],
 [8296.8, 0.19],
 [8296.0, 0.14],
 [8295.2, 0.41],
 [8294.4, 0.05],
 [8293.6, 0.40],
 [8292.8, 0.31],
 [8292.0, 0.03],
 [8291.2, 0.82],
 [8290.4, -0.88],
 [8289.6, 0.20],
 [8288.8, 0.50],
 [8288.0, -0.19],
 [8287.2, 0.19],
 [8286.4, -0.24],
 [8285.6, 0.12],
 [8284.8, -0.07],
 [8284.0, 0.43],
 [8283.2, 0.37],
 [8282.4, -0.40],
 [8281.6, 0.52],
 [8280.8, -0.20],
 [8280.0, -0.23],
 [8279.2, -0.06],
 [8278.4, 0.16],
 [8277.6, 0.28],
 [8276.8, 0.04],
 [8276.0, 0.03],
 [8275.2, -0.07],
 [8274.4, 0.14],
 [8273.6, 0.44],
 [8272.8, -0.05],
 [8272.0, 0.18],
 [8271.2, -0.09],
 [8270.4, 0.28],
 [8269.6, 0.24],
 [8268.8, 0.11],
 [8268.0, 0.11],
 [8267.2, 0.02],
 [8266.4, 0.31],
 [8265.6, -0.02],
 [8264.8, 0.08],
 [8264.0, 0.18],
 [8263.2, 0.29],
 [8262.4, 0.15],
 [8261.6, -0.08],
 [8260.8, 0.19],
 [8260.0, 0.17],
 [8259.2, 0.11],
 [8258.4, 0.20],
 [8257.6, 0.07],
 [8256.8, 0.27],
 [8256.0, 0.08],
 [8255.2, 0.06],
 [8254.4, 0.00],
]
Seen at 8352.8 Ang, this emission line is [O II] 3727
